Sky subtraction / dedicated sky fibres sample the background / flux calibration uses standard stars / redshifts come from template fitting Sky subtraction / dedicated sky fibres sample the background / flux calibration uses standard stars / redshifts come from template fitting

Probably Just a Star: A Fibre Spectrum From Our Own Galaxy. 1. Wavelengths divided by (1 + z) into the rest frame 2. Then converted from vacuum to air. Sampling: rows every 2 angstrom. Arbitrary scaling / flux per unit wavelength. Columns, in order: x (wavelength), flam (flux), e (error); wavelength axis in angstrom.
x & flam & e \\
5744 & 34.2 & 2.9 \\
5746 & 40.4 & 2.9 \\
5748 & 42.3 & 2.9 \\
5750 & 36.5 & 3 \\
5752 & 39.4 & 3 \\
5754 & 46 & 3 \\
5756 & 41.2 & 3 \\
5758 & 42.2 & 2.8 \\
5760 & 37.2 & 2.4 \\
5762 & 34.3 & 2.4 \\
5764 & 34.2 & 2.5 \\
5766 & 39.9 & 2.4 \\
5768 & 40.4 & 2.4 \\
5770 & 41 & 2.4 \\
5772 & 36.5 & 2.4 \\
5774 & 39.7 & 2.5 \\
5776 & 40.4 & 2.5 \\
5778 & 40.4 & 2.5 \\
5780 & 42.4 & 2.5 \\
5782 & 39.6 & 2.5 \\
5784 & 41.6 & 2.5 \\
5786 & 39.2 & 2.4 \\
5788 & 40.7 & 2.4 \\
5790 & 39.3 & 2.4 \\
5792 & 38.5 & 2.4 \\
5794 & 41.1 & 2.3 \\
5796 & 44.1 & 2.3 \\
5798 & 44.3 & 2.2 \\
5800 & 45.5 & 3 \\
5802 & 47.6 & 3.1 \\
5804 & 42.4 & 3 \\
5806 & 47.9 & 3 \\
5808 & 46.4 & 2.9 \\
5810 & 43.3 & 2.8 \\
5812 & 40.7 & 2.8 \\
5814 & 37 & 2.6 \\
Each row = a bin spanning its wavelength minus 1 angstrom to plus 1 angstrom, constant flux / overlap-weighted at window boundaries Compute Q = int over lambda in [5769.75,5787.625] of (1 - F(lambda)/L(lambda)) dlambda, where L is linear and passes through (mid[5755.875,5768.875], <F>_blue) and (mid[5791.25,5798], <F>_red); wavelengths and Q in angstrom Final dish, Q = 0.0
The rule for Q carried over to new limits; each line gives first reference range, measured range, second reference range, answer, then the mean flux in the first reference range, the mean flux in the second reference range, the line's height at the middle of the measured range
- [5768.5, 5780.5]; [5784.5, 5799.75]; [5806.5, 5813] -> 0.23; 40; 43.8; 41.9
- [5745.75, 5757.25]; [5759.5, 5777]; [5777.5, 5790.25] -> 1.10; 41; 40.5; 40.8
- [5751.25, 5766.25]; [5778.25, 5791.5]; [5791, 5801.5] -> 0.45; 39.3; 42.9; 41.8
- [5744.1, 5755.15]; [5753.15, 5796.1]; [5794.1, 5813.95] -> 2.26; 40.4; 44.2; 42.1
